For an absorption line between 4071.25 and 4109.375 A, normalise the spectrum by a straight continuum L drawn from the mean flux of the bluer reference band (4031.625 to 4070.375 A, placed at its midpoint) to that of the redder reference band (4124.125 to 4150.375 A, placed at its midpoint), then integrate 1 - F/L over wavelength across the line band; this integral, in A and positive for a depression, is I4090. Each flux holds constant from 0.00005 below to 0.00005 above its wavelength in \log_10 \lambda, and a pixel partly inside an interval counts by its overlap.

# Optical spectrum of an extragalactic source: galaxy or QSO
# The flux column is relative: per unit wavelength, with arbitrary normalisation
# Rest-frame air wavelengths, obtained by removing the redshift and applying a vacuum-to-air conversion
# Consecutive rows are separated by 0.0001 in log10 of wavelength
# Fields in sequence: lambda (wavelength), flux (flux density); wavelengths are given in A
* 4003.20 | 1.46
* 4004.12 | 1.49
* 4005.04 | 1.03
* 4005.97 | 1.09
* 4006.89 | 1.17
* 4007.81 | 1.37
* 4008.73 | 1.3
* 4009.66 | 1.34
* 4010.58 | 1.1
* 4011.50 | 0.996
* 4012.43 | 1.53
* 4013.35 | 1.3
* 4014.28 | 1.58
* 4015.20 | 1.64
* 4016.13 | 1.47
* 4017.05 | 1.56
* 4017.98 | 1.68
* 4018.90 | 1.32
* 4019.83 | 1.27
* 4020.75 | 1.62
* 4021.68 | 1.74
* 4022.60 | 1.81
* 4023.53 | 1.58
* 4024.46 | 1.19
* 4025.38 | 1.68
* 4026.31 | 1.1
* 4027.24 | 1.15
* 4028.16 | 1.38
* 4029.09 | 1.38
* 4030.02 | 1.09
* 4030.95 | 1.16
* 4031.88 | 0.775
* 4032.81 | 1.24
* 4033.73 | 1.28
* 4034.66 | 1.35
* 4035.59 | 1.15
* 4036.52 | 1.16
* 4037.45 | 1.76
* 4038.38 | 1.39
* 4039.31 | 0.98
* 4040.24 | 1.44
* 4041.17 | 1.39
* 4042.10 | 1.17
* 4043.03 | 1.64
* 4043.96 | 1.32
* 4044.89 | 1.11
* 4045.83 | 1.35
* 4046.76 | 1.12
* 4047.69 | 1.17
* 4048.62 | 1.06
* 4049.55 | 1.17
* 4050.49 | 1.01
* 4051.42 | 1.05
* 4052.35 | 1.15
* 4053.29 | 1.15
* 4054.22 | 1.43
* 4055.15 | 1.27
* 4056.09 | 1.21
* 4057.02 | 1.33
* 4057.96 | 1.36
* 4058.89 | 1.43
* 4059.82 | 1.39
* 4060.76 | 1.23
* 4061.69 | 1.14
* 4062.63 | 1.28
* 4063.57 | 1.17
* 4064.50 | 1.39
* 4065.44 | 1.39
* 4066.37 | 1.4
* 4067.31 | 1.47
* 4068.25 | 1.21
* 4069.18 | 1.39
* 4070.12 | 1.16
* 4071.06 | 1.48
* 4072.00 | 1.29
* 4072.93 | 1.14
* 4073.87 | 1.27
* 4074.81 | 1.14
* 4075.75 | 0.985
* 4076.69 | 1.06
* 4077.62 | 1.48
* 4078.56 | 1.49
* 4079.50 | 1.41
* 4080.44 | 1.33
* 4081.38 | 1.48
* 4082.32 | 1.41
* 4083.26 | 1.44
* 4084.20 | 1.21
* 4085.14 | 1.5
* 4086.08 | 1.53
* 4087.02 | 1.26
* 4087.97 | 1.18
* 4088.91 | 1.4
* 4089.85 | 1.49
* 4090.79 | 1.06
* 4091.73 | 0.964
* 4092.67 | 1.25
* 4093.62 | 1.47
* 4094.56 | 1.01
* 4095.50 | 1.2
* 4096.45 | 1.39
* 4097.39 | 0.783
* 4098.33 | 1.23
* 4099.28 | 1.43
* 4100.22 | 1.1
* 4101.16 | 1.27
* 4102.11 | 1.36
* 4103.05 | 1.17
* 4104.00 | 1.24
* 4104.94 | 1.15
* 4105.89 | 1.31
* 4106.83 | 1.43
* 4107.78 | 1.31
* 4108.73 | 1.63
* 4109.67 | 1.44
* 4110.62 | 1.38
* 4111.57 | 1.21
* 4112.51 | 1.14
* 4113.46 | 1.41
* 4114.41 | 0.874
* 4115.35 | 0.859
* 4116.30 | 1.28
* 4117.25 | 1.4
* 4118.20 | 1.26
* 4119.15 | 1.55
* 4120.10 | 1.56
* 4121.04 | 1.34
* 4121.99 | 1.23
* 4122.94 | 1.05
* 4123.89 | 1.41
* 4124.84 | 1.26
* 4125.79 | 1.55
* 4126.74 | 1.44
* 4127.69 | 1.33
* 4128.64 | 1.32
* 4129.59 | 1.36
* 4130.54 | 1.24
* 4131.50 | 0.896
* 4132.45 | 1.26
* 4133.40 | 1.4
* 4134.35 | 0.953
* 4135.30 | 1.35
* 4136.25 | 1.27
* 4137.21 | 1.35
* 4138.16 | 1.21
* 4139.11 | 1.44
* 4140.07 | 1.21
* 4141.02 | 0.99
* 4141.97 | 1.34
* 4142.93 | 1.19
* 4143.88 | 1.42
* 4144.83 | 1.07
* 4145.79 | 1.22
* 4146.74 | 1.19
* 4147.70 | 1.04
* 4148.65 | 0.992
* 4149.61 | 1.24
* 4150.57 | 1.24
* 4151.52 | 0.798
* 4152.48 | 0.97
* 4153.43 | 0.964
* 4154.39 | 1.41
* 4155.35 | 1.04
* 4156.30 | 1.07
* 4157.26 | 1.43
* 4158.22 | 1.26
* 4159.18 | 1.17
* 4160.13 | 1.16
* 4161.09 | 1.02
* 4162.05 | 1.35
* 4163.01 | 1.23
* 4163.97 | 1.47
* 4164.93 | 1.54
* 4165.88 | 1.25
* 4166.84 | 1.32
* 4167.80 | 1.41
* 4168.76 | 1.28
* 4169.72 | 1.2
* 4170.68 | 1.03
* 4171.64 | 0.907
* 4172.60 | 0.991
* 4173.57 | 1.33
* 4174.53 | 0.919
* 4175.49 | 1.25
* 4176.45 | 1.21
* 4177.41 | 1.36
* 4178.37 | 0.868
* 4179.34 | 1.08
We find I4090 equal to -0.8 A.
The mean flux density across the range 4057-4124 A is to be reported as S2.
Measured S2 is 1.29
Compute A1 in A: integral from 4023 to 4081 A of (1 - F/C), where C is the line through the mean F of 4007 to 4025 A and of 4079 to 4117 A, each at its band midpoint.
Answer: 4.0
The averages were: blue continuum 1.44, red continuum 1.28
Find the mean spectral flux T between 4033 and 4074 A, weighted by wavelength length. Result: 1.28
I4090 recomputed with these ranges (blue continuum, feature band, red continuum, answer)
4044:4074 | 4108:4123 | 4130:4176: -0.9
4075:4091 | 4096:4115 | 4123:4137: 0.7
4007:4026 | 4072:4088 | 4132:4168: 0.2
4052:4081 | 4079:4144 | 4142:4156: -4.2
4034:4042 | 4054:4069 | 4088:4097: -0.4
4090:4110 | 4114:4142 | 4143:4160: -1.6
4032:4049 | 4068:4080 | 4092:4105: -0.3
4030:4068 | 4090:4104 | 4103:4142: 0.8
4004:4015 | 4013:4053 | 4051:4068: -1.3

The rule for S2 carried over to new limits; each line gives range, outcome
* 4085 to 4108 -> 1.26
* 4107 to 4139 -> 1.29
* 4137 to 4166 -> 1.2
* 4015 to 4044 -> 1.37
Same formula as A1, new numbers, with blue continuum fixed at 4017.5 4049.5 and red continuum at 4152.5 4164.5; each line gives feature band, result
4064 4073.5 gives -0.3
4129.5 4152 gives 0.6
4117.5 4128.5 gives -1.1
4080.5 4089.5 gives -0.7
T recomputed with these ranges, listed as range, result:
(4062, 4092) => 1.31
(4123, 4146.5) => 1.27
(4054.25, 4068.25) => 1.32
